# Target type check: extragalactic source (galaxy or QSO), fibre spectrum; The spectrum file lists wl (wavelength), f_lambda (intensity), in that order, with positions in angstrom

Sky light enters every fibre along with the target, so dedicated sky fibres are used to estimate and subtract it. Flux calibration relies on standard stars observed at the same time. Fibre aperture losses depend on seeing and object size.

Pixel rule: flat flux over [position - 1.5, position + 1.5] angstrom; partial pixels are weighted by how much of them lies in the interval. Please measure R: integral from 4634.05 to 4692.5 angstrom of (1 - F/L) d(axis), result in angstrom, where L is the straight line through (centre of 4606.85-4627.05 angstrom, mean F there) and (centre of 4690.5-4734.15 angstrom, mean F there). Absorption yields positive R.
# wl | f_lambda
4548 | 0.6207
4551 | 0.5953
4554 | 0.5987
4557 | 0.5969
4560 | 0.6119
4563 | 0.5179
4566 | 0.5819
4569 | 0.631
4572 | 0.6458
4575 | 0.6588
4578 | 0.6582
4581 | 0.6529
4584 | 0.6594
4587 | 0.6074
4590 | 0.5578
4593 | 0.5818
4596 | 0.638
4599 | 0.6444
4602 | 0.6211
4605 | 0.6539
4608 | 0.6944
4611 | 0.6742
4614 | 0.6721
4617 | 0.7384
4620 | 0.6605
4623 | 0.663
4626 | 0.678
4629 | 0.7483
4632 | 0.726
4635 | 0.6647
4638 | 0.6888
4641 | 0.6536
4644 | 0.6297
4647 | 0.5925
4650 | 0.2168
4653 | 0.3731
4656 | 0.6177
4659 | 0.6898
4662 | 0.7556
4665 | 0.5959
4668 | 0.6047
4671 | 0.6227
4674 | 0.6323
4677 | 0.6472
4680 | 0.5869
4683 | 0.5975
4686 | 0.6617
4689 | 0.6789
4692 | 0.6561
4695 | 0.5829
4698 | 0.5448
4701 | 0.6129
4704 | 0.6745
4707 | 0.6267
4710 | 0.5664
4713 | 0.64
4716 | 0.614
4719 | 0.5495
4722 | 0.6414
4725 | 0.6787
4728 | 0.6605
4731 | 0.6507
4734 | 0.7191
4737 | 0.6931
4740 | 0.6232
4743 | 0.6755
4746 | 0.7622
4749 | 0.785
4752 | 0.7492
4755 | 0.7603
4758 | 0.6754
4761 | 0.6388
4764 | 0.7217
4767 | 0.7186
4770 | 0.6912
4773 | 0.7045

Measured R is 4.23 angstrom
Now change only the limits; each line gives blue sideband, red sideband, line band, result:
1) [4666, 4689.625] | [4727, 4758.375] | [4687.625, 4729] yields 2.57 angstrom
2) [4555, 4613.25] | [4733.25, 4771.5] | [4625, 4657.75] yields 2.75 angstrom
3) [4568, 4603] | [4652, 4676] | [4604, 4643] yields -3.87 angstrom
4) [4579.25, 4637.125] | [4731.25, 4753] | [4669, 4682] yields 1.23 angstrom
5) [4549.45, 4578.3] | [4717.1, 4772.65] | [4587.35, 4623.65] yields -1.27 angstrom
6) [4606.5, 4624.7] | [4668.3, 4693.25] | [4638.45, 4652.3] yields 2.82 angstrom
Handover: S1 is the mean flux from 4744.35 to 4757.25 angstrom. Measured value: 0.758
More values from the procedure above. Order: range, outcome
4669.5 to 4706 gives 0.625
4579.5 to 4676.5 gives 0.632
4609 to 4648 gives 0.677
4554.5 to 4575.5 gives 0.603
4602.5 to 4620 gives 0.681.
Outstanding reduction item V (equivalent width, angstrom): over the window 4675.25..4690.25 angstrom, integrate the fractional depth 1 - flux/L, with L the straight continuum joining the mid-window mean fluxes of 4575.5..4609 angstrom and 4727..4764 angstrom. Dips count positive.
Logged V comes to 0.9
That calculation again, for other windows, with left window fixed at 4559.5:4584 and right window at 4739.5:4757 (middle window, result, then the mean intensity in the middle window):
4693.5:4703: 1.56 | 0.585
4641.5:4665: 3.92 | 0.561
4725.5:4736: 0.61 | 0.678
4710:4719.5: 1.45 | 0.601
